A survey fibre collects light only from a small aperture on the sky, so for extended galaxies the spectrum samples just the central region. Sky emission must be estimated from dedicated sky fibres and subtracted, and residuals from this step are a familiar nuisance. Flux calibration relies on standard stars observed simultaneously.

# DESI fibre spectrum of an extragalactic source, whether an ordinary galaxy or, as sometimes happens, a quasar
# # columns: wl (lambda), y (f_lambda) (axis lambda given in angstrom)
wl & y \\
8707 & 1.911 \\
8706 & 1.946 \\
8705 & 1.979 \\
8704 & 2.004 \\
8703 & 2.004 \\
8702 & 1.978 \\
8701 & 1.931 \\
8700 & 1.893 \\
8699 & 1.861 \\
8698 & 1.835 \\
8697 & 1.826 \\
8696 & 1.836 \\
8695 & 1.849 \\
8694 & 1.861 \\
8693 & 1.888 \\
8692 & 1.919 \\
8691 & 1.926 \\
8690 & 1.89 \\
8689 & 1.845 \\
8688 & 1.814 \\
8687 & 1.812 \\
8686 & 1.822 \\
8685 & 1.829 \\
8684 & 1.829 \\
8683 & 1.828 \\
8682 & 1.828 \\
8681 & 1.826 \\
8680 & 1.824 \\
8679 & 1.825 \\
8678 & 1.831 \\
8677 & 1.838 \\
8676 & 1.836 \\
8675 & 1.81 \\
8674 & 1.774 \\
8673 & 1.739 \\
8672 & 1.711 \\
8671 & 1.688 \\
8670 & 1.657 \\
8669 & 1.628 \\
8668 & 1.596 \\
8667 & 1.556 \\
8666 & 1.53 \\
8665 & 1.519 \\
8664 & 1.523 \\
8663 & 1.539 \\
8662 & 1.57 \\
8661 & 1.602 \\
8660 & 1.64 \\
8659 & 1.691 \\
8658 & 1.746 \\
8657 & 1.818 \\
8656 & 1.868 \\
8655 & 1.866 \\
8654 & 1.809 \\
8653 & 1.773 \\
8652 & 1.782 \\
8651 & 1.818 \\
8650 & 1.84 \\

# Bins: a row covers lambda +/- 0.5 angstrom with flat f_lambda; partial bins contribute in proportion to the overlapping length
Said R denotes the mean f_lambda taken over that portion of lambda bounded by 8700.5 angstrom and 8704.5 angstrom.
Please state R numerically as 1.98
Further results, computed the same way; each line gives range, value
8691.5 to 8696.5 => 1.87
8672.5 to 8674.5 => 1.76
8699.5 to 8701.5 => 1.91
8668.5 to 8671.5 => 1.66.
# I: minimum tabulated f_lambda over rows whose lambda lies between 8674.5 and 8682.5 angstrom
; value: 1.81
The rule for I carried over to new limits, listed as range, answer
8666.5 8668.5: 1.556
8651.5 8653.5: 1.773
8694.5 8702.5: 1.826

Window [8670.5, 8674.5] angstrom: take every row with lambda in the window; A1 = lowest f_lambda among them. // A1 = 1.688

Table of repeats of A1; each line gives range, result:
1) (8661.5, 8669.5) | 1.519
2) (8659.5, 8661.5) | 1.602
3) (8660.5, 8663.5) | 1.539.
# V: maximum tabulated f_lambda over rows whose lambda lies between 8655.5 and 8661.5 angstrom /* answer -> 1.868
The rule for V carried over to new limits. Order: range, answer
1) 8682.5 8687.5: 1.829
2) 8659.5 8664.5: 1.64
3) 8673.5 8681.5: 1.838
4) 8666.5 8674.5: 1.774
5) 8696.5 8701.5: 1.931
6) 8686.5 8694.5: 1.926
